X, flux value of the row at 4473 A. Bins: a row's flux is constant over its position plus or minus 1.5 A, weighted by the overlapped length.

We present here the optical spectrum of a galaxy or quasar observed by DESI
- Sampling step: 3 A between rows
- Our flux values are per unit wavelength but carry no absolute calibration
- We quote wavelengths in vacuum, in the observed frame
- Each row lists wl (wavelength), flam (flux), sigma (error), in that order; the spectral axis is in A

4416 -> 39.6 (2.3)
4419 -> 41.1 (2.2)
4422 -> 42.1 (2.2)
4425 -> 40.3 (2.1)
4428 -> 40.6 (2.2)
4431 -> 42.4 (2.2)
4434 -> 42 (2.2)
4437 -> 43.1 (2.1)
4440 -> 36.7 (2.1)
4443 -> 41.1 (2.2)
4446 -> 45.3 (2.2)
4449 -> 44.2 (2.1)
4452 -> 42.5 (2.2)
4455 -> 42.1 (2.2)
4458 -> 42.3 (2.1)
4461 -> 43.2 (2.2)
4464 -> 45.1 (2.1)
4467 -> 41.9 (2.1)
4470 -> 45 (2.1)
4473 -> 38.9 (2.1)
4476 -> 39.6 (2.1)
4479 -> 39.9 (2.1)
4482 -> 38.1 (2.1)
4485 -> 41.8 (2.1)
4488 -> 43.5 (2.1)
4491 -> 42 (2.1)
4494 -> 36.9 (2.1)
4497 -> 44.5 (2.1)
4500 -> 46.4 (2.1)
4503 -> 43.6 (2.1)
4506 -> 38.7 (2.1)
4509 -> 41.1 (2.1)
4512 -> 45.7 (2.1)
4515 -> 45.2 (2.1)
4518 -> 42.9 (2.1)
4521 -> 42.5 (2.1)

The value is 38.9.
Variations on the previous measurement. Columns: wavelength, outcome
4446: 45.3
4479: 39.9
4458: 42.3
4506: 38.7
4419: 41.1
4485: 41.8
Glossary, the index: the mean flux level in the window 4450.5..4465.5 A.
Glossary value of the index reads 43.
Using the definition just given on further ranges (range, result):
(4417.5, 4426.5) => 41.2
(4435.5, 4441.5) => 39.9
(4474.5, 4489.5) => 40.6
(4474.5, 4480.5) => 39.8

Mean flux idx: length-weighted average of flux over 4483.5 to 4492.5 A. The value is 42.4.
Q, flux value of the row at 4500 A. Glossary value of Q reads 46.4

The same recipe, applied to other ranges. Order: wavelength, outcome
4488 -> 43.5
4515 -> 45.2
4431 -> 42.4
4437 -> 43.1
